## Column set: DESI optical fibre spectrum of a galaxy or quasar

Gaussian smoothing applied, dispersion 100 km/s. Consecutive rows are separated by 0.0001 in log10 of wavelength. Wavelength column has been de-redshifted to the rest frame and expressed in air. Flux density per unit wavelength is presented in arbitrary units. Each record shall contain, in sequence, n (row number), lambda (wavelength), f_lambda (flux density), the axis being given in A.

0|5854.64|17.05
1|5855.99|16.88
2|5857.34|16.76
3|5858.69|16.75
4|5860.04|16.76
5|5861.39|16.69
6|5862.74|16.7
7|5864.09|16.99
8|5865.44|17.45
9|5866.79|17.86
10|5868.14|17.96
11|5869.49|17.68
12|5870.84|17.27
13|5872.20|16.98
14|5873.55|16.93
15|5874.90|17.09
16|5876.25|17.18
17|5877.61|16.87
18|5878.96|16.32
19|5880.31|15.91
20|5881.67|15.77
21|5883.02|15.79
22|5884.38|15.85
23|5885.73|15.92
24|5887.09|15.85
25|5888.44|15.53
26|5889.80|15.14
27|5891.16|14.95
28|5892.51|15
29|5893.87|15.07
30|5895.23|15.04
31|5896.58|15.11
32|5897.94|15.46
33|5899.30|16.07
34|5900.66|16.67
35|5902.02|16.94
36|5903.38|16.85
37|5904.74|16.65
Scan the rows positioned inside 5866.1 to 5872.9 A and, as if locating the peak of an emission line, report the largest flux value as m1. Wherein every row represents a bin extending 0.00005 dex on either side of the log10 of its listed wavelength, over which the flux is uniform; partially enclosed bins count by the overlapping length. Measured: 17.96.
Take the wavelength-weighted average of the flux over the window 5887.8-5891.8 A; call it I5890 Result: 15.2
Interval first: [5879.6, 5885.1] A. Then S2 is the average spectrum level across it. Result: 15.8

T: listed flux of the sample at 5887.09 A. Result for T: 15.85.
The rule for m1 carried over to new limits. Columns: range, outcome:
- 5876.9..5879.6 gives 16.87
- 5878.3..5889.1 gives 16.32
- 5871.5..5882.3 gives 17.18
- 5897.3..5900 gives 16.07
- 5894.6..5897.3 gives 15.11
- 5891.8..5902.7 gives 16.94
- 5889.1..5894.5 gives 15.14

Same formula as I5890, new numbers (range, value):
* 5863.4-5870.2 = 17.6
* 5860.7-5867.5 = 17.1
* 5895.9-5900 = 15.6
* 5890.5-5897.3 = 15.1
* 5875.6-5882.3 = 16.4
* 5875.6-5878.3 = 17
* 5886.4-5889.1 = 15.7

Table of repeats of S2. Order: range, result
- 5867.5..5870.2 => 17.8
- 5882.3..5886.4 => 15.9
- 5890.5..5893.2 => 15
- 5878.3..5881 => 16.1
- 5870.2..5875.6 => 17.1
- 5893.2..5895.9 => 15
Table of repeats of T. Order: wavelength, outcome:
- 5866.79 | 17.86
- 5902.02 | 16.94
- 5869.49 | 17.68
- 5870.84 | 17.27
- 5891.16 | 14.95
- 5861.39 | 16.69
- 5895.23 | 15.04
